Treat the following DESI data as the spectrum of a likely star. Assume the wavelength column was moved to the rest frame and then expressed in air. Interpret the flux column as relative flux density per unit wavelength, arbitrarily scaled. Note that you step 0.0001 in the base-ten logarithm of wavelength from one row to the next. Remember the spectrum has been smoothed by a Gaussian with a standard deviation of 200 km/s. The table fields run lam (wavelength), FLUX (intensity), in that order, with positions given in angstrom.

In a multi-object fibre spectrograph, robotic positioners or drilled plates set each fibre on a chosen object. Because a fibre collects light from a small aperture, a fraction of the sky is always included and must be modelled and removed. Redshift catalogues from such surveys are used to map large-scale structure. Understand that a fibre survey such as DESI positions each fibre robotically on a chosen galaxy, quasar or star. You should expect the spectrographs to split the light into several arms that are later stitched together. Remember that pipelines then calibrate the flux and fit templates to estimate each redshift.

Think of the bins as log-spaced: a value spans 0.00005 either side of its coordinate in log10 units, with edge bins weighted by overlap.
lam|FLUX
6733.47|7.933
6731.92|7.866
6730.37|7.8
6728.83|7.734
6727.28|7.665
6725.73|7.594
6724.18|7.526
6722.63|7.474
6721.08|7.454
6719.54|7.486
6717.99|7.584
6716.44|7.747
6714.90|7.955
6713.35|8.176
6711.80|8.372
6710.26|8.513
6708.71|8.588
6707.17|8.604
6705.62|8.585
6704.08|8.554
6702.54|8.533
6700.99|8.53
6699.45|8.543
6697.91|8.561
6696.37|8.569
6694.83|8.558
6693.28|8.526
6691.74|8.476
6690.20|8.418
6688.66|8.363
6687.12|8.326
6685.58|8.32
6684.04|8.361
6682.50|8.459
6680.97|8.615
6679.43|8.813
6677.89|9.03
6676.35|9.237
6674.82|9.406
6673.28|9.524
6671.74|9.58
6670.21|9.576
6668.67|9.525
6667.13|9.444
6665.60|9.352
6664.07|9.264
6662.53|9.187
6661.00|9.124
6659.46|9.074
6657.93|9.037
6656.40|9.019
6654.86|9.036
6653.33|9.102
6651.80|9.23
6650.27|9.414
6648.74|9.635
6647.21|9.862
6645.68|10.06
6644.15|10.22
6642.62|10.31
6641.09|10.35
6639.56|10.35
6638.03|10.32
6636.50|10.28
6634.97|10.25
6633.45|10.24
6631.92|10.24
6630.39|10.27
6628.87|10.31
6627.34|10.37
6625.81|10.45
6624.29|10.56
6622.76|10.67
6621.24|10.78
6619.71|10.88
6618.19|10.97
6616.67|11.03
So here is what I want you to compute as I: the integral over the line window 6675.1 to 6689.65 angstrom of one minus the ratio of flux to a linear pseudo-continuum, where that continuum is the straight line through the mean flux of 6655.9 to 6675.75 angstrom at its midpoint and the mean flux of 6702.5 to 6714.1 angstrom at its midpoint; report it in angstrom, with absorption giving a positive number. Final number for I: 0.6 angstrom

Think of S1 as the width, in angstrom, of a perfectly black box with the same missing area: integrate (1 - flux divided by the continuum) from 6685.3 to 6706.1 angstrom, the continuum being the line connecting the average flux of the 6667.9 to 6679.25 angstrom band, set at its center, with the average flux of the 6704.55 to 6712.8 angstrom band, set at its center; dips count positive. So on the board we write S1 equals 0.8 angstrom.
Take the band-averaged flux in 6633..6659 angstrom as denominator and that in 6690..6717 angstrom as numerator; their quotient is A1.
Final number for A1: 0.86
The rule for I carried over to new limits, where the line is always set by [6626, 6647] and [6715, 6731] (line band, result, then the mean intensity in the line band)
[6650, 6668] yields 0.73 angstrom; 9.19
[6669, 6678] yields -0.28 angstrom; 9.42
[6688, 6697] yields 0.07 angstrom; 8.48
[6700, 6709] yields -0.41 angstrom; 8.57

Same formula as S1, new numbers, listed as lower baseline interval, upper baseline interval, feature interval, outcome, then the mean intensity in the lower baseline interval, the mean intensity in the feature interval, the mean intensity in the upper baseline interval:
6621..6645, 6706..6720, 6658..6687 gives 0.6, 10.4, 9.09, 8.14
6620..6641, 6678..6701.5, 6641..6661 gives 0.5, 10.4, 9.52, 8.51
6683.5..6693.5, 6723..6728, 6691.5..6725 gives -1.1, 8.39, 8.22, 7.58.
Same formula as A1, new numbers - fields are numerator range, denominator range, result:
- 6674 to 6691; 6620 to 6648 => 0.84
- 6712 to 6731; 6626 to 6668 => 0.79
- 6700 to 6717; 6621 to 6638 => 0.81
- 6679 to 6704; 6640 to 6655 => 0.87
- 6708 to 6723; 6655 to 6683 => 0.86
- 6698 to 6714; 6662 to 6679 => 0.91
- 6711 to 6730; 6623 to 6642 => 0.75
